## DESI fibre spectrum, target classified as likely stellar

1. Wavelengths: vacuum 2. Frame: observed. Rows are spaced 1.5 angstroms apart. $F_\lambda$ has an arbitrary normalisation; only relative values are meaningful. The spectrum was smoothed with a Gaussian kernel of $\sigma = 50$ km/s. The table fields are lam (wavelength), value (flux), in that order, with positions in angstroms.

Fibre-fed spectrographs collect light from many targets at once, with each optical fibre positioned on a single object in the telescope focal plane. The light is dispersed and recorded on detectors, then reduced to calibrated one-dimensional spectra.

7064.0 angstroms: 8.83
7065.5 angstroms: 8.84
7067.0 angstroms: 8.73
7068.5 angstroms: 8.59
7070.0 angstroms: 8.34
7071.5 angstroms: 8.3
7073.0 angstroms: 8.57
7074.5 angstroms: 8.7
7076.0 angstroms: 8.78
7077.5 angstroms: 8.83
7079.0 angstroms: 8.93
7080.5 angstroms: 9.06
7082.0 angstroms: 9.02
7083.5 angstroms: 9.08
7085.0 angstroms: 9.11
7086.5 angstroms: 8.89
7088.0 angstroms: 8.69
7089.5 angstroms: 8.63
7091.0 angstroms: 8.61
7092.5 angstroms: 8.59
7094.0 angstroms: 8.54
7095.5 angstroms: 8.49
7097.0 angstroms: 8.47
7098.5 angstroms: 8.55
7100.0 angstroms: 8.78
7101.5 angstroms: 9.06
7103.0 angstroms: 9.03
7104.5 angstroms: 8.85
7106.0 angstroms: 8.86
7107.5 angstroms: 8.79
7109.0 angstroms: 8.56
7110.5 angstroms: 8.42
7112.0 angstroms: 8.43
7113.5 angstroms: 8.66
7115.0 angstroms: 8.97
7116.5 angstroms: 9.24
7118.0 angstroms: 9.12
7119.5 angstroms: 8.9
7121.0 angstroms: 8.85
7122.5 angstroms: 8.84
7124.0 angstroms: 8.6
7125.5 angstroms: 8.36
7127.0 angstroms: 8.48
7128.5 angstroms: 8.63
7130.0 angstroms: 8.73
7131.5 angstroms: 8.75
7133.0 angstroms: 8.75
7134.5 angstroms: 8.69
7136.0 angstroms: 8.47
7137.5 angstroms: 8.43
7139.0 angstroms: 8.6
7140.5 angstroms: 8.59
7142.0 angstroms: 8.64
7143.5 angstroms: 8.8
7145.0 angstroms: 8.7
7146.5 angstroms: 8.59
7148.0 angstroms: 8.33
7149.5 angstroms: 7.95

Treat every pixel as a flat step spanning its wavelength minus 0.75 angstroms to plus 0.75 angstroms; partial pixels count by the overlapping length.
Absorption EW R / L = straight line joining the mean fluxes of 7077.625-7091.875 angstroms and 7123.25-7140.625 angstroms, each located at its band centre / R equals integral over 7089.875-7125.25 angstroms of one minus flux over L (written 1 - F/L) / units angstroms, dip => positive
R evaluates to 0.0 angstroms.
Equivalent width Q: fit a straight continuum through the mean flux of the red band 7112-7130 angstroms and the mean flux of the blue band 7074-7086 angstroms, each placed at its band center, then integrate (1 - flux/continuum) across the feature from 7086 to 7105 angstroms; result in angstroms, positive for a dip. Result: 0.4 angstroms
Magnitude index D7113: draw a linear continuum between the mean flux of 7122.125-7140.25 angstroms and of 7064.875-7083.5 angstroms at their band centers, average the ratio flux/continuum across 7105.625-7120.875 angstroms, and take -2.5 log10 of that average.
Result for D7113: -0.019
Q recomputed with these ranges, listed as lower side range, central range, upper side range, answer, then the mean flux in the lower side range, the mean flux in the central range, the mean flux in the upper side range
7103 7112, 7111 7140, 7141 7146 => -0.02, 8.7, 8.71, 8.7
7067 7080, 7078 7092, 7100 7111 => -0.30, 8.64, 8.88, 8.8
